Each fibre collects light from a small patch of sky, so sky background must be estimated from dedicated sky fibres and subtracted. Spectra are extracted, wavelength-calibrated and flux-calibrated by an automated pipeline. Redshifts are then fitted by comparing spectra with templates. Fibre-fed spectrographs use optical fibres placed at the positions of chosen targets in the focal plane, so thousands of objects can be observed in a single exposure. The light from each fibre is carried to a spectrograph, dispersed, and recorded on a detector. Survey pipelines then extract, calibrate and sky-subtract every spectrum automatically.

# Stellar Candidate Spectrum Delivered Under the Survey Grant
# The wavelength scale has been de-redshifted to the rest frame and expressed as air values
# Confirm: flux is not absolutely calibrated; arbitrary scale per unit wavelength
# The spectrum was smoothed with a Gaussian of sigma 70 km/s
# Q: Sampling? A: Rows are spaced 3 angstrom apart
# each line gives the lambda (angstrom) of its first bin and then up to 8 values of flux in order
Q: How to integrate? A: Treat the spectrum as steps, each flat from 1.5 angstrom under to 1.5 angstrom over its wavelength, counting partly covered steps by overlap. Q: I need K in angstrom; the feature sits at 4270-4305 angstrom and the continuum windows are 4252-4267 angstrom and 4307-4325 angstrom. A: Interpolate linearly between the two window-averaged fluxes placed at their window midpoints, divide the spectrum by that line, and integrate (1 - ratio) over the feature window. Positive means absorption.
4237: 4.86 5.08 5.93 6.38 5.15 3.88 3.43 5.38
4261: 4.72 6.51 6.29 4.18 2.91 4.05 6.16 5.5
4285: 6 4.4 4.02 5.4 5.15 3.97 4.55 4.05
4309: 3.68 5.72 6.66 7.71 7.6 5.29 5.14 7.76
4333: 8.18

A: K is 5.3 angstrom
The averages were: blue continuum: 5.03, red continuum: 6.08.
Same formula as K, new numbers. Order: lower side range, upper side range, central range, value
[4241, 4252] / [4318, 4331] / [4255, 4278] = 3.9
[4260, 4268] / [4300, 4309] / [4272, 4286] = 0.6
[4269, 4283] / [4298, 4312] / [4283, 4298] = -2.0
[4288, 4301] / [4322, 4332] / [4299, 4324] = 0.1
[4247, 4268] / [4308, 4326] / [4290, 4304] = 2.8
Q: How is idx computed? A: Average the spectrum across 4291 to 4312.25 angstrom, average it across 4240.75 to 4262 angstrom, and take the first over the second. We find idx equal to 0.9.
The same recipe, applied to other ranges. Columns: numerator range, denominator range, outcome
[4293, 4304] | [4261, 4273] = 0.91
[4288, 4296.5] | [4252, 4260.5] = 1.08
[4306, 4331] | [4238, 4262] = 1.21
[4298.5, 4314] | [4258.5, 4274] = 0.89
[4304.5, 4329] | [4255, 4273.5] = 1.16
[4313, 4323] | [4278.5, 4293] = 1.38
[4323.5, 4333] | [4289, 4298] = 1.35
